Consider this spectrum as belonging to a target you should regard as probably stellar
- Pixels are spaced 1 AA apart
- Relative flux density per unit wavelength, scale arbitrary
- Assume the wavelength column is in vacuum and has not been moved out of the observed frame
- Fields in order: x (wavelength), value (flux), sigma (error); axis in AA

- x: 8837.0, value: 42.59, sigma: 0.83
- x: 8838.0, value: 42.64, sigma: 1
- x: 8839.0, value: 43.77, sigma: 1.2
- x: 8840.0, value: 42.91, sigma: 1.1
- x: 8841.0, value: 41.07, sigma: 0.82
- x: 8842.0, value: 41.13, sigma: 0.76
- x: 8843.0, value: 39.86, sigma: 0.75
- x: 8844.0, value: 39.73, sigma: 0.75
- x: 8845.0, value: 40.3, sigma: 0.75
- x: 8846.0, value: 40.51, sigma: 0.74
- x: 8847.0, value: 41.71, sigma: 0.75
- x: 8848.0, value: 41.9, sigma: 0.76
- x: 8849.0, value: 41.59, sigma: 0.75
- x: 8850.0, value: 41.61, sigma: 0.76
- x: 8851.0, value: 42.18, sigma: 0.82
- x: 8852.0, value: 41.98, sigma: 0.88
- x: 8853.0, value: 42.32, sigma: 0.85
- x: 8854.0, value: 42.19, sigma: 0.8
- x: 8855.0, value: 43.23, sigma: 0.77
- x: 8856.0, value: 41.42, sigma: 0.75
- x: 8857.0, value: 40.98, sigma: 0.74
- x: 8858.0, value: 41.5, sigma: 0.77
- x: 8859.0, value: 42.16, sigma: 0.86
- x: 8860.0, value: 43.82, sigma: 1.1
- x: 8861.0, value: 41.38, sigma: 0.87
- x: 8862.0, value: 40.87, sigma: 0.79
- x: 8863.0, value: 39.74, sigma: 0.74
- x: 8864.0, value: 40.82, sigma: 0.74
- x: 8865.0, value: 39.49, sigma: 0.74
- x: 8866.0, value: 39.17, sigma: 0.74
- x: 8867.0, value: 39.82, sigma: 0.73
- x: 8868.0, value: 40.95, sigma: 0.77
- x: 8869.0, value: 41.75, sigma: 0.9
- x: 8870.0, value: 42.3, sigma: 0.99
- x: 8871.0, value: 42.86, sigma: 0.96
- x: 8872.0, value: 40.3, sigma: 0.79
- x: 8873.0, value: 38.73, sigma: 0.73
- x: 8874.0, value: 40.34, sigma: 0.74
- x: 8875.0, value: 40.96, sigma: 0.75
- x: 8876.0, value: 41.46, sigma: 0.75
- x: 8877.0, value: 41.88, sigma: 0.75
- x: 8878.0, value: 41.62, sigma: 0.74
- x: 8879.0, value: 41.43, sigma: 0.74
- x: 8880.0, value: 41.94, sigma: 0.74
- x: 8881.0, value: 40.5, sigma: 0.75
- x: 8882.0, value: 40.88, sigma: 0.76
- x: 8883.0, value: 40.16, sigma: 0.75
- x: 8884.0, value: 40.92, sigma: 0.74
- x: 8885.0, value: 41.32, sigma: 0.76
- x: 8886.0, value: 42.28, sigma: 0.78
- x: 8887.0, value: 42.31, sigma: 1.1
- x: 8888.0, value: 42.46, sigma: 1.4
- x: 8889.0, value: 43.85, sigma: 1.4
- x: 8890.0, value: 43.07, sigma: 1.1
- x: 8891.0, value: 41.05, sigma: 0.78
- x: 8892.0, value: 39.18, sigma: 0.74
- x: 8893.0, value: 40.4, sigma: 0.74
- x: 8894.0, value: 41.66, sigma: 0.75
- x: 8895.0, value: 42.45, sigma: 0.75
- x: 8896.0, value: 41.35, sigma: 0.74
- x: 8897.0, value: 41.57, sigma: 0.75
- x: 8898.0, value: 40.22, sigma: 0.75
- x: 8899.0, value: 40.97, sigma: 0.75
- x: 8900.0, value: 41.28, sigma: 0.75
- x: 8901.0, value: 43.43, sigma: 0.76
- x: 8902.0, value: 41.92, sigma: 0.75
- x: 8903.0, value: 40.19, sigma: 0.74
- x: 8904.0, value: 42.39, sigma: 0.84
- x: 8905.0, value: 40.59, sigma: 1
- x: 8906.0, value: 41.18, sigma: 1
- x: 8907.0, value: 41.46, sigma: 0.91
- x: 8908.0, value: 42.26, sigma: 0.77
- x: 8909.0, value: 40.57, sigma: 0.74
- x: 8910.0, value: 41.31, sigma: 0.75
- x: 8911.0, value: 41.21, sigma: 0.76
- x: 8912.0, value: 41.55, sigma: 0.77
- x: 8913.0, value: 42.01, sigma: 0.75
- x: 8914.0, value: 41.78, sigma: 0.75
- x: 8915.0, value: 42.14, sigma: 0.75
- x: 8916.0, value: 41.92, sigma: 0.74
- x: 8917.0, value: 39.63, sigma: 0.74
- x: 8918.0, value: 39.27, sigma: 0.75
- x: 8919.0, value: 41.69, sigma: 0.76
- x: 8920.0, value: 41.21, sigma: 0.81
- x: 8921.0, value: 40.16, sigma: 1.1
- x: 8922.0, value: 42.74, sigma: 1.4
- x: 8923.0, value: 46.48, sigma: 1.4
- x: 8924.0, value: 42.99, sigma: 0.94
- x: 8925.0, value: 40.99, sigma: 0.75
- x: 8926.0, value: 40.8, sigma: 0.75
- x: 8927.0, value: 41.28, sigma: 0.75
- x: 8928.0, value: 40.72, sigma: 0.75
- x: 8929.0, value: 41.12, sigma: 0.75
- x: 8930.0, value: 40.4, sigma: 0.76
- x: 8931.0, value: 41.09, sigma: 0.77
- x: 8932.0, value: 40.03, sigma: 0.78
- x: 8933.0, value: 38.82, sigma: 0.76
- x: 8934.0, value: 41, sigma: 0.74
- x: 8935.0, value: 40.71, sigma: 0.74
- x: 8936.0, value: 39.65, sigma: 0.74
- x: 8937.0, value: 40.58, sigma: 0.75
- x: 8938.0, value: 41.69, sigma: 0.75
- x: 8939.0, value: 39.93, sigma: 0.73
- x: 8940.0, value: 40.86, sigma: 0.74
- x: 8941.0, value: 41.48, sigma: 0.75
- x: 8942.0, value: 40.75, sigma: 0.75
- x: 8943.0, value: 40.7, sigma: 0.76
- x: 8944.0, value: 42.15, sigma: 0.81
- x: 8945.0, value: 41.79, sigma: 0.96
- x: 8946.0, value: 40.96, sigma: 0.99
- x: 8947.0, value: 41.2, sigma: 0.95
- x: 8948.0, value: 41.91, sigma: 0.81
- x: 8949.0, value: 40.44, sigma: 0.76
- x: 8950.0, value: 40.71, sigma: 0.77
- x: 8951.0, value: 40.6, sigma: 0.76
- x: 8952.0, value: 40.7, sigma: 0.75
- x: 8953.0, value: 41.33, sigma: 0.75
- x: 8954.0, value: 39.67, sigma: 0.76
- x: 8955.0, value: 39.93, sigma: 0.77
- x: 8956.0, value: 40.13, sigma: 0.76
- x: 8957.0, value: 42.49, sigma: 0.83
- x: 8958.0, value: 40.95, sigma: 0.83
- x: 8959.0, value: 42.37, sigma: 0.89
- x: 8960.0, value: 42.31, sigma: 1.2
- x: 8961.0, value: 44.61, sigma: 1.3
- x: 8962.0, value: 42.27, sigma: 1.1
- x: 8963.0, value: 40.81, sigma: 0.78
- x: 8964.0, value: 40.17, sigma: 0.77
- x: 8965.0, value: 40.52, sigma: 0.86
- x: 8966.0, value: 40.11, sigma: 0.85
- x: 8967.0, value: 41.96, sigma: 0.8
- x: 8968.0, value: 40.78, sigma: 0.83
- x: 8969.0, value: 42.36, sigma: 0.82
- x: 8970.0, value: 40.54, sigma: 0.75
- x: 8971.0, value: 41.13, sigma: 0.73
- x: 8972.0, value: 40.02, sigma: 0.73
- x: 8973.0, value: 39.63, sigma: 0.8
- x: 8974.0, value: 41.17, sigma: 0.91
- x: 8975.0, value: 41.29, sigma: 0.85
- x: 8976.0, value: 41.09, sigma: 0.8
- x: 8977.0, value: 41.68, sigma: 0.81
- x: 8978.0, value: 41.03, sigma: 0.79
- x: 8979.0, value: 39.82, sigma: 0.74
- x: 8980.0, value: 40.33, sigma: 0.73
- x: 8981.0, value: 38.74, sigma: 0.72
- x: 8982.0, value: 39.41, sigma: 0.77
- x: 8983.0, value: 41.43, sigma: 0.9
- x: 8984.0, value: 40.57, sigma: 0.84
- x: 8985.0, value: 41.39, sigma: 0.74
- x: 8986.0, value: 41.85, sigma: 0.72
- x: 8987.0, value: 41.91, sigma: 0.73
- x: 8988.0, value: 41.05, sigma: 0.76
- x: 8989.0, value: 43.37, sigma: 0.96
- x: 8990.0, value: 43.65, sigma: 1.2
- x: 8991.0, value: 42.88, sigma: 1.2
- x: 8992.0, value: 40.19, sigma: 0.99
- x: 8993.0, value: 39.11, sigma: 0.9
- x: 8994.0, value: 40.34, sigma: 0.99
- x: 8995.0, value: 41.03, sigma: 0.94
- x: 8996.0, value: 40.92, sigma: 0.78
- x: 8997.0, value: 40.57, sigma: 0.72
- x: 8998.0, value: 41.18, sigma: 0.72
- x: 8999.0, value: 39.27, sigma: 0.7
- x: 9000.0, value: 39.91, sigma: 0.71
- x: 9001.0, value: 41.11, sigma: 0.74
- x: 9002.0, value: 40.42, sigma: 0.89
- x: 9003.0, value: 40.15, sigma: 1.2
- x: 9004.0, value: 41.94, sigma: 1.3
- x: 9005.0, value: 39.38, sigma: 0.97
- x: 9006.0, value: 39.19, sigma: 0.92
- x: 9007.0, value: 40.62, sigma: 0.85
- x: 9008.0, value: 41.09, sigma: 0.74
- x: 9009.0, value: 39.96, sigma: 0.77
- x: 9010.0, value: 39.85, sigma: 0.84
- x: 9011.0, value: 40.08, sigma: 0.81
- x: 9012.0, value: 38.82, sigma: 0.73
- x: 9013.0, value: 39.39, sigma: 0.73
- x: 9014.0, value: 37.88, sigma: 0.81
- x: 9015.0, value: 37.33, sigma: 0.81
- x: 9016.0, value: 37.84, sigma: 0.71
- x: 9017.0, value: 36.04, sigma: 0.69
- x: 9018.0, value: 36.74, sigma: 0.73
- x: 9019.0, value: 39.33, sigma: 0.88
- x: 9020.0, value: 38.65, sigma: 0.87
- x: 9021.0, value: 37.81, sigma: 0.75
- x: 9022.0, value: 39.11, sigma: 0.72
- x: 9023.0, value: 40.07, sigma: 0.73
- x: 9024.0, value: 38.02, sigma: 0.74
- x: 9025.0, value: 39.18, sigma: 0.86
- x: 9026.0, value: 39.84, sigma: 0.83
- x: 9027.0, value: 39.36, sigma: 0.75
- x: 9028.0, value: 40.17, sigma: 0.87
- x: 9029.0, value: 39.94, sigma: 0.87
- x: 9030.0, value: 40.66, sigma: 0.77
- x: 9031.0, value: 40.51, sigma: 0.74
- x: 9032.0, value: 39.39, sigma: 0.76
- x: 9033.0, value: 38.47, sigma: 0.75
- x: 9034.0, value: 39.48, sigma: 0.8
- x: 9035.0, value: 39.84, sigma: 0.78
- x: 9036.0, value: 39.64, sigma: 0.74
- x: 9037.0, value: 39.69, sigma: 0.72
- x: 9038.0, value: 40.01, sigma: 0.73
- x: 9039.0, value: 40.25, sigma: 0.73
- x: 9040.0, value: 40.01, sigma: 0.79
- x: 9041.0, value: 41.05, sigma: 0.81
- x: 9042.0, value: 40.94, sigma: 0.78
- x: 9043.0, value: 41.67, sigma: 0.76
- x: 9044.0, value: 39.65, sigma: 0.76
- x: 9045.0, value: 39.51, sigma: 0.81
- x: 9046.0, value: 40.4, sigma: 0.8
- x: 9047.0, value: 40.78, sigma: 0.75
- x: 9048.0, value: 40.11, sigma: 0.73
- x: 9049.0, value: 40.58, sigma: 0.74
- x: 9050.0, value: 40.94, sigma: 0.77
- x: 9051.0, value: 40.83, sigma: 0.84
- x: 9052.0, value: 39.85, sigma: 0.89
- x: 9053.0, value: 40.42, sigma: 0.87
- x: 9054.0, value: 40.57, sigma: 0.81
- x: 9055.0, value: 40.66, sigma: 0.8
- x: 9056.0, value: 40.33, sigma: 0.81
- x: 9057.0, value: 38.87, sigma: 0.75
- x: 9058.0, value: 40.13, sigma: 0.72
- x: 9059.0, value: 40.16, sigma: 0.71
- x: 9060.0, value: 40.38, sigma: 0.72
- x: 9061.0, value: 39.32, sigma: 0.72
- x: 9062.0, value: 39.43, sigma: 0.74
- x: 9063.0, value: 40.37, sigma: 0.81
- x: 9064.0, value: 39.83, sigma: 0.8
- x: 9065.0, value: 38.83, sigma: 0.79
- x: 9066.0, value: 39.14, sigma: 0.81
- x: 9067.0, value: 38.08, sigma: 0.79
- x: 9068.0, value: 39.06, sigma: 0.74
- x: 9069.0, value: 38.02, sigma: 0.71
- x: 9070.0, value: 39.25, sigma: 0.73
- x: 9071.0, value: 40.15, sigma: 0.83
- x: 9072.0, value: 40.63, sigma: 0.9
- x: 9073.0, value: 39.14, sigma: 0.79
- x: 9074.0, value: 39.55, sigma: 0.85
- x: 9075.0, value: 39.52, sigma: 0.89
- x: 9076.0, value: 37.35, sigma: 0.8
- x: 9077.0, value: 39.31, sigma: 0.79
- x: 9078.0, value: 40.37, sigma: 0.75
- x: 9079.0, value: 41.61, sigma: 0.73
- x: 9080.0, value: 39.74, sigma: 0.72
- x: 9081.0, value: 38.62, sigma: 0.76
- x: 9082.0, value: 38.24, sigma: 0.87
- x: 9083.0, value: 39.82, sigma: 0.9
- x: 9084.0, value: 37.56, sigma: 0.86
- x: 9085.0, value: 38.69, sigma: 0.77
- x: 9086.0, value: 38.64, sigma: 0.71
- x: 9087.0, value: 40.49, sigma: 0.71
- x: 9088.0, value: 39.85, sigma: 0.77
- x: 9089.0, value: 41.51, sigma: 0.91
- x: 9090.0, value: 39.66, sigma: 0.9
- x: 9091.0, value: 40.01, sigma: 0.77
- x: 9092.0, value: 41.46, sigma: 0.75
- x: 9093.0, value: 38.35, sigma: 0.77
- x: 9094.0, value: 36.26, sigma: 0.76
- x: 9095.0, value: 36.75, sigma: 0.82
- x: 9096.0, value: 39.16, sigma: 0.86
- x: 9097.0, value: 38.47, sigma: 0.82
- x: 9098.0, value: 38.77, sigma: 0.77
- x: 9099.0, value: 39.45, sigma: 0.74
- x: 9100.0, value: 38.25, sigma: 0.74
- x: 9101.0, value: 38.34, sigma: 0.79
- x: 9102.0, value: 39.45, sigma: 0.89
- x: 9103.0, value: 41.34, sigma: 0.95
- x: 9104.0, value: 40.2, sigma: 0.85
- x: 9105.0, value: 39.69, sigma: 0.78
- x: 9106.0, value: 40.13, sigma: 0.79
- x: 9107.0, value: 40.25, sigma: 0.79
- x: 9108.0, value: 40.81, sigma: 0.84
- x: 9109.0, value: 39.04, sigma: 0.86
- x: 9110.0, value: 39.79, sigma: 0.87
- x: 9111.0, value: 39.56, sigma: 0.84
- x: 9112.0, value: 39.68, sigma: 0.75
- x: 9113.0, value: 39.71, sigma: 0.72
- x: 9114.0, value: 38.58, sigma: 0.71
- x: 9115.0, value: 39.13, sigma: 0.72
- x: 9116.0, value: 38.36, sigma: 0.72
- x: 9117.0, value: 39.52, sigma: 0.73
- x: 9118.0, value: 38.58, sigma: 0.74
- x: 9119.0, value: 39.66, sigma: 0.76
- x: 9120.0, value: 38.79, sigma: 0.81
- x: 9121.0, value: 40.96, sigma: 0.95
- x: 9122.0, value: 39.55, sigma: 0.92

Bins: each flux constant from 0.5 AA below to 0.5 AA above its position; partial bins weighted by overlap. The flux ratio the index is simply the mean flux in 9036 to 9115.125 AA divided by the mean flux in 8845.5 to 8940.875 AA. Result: 0.96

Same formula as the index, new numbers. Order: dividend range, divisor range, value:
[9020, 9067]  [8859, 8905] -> 0.97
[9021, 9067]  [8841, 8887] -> 0.97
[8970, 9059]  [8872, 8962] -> 0.97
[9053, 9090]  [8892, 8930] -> 0.95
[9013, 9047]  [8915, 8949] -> 0.96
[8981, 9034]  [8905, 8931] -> 0.96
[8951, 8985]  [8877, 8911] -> 0.99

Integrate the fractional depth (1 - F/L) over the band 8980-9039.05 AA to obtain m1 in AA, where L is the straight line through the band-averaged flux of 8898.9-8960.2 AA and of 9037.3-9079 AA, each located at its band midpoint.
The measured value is 0.7 AA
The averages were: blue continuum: 41.2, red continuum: 39.9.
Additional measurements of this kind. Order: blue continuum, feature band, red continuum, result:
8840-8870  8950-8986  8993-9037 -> -0.82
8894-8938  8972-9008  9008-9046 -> -0.68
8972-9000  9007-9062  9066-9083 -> 0.48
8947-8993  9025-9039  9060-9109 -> 0.14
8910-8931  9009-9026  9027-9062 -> 0.77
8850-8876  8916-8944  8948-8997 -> 0.08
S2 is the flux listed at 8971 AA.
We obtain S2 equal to 41.13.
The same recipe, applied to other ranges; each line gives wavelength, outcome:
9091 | 40.01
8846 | 40.51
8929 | 41.12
